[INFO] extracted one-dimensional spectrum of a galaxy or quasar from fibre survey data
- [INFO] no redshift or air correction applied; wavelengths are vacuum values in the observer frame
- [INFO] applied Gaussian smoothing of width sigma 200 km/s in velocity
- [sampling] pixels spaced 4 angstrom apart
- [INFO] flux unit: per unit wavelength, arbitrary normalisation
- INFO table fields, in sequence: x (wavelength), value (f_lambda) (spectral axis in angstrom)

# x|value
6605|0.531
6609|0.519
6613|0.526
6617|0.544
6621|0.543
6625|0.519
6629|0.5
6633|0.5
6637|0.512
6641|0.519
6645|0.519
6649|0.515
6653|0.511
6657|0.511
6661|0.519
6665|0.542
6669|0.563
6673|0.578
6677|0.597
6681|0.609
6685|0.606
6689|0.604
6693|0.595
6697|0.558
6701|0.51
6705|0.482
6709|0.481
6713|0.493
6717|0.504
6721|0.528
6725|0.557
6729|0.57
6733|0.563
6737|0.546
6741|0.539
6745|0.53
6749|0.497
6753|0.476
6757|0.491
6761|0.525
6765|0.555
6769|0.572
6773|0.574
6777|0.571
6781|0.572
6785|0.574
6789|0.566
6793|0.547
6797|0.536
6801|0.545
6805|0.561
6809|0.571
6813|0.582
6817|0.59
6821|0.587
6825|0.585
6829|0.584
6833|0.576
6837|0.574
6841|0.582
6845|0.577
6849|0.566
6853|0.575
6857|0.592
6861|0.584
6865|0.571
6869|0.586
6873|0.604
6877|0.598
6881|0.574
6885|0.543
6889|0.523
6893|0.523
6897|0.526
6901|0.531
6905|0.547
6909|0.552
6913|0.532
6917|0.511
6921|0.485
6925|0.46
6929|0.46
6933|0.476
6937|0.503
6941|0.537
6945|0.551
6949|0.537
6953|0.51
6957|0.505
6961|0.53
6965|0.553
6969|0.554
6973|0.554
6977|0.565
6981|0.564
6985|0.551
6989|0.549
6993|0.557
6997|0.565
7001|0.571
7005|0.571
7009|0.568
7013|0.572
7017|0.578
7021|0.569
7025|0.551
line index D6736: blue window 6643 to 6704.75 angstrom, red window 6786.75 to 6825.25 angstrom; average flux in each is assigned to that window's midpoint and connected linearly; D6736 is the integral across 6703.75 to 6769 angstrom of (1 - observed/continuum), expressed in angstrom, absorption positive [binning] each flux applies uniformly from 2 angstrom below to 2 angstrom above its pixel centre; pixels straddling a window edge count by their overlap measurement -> 4.3 angstrom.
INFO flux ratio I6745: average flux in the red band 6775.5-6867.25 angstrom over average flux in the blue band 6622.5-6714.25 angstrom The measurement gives 1.1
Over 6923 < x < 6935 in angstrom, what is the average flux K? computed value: 0.465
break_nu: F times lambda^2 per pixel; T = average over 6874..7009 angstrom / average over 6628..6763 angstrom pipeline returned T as 1.1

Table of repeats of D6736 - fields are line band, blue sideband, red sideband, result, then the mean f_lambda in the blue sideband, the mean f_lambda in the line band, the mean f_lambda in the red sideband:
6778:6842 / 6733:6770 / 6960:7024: -4.3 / 0.526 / 0.571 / 0.561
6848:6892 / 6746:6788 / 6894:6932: -4.5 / 0.541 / 0.573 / 0.511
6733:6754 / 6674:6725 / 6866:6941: 0.8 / 0.548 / 0.524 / 0.53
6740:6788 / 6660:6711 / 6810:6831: 2.8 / 0.558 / 0.54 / 0.585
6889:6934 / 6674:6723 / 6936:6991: 2.6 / 0.548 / 0.511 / 0.541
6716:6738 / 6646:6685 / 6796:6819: 0.4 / 0.552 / 0.546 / 0.565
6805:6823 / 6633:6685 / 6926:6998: -1.4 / 0.542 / 0.58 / 0.533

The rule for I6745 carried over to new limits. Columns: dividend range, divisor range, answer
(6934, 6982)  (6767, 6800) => 0.95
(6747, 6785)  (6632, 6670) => 1.04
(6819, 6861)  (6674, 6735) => 1.05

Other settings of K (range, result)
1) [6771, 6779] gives 0.573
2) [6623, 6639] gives 0.508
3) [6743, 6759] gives 0.498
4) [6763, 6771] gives 0.564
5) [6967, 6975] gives 0.554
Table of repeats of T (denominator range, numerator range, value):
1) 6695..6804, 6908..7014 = 1.06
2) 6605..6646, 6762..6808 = 1.13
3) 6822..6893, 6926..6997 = 0.96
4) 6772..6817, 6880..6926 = 0.96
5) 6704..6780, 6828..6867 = 1.12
